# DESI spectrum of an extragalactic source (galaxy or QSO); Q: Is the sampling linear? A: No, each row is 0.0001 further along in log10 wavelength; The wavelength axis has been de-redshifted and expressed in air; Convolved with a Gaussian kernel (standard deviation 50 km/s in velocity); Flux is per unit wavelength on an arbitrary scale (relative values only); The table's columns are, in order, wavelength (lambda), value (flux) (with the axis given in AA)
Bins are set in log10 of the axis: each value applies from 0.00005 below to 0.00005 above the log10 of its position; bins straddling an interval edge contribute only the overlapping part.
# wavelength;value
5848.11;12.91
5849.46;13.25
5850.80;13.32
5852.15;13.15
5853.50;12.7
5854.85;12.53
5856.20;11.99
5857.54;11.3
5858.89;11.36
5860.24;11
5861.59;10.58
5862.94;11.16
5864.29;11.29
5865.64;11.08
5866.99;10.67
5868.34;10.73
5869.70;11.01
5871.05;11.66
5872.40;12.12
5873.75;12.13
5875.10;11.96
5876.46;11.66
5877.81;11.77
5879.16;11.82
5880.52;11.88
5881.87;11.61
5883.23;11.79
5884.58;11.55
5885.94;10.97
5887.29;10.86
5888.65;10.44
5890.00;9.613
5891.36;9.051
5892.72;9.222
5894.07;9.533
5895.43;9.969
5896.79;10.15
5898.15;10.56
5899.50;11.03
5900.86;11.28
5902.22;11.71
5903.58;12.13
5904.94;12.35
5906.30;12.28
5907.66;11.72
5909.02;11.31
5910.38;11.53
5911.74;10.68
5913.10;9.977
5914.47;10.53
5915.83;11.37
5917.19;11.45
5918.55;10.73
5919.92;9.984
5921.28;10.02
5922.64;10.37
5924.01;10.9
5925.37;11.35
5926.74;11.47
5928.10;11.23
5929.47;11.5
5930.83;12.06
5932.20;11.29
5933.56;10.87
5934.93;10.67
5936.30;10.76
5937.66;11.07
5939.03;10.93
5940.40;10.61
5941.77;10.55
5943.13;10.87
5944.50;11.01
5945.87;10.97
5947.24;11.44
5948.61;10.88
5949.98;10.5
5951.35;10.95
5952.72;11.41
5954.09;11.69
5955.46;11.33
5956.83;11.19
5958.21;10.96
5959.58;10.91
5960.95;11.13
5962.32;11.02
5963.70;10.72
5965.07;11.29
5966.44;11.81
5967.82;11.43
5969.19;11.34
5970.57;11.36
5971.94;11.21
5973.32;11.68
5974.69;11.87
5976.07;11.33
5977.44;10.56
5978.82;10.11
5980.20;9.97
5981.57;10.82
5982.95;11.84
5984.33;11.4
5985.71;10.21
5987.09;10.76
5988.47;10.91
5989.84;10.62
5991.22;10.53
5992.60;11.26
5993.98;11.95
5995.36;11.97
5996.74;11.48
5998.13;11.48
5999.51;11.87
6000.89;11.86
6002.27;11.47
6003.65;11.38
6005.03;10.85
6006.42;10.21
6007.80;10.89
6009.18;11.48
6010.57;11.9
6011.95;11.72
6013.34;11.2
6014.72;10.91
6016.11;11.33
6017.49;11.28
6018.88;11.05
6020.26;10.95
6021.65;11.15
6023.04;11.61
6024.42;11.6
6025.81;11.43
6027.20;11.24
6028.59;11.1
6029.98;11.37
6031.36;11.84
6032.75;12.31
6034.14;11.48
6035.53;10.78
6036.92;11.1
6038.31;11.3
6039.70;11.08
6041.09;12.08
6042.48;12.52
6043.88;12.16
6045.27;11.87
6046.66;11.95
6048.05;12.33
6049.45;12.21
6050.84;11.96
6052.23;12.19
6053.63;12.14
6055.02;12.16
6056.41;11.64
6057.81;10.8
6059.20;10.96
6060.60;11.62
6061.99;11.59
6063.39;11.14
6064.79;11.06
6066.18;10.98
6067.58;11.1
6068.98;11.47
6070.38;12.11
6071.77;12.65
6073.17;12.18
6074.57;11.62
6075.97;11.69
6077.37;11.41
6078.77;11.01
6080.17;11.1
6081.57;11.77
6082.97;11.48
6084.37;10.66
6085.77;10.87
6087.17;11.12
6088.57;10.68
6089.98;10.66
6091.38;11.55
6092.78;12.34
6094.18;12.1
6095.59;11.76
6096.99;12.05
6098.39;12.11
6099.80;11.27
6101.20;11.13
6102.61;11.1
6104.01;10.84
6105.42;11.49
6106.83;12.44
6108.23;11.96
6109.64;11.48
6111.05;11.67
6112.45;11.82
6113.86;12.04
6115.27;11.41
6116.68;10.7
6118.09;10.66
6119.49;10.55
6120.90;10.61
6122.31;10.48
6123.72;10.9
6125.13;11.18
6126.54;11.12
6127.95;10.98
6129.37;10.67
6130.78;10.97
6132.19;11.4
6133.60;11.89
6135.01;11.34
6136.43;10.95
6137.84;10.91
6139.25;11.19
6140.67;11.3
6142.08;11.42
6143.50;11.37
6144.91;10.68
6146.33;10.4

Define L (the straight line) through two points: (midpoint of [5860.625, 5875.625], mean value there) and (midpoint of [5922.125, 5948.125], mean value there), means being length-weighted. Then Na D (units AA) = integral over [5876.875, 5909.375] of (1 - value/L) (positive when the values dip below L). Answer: 0.52 AA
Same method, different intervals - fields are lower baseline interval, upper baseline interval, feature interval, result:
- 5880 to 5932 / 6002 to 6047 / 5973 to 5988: 0.4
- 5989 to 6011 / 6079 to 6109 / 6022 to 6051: -0.8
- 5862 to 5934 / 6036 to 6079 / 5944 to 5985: 0.7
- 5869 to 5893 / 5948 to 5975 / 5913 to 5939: 0.6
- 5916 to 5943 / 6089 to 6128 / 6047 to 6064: -0.7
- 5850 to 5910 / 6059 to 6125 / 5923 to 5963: 0.9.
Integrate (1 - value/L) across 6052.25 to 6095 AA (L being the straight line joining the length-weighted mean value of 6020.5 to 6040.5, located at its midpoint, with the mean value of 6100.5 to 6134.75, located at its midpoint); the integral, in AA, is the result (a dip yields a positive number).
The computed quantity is -0.6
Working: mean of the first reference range 11.4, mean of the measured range 11.5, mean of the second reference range 11.2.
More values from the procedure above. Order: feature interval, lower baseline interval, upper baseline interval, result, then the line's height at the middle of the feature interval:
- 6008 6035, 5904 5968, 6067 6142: -0.4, 11.2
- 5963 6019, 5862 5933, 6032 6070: 1.0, 11.4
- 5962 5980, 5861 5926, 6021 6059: 0.3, 11.4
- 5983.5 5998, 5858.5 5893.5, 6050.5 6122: 0.2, 11.3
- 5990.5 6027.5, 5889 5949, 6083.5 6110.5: -0.5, 11.2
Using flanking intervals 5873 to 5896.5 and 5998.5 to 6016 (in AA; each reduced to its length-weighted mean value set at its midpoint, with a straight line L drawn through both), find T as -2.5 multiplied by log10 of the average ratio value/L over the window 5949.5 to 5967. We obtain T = 0.00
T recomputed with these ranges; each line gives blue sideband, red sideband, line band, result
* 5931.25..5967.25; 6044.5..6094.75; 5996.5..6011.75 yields -0.01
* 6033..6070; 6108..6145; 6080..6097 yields 0.00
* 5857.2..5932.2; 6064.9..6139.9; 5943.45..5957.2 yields 0.00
